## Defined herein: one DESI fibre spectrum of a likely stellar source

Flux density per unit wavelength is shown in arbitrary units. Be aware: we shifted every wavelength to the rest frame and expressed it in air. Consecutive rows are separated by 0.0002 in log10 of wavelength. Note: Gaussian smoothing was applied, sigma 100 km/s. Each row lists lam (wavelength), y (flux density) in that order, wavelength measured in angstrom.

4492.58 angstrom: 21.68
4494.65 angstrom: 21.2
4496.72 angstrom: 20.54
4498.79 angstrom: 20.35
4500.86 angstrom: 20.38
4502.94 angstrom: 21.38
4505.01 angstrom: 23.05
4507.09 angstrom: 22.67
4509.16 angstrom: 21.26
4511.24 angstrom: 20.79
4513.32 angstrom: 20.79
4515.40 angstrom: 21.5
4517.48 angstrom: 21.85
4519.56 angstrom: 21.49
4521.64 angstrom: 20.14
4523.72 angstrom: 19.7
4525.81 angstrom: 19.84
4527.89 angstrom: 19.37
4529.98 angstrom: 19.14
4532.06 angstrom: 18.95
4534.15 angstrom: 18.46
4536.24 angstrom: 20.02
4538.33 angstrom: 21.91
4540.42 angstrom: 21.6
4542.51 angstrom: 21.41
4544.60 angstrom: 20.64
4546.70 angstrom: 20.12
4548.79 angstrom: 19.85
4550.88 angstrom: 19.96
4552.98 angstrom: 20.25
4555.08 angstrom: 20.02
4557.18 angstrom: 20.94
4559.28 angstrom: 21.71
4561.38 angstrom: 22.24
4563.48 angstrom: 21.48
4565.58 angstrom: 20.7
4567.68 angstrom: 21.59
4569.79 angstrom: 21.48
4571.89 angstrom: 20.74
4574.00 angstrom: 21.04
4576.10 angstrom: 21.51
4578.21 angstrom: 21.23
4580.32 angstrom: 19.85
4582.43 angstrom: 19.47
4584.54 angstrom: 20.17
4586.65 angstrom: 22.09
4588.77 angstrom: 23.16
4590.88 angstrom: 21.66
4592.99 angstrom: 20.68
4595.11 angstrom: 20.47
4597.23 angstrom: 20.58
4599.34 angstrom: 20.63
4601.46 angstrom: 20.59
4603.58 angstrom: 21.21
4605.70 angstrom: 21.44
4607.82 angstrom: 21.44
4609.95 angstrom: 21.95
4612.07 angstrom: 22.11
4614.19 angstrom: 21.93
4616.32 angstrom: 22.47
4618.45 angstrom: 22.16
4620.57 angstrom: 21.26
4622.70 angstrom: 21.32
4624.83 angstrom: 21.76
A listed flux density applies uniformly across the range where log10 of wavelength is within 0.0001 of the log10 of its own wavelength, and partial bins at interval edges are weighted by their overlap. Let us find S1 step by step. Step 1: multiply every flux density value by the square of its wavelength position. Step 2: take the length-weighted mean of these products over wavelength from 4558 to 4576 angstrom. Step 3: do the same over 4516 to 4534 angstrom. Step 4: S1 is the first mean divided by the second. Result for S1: 1.09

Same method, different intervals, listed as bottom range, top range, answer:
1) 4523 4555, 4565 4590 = 1.07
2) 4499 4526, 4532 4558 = 0.98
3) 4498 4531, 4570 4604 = 1.04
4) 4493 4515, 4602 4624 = 1.07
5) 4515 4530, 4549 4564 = 1.04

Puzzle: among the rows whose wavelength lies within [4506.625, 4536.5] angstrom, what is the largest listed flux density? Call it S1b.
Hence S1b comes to 22.67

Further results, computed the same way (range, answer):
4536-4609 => 23.16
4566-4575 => 21.59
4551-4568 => 22.24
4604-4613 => 22.11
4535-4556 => 21.91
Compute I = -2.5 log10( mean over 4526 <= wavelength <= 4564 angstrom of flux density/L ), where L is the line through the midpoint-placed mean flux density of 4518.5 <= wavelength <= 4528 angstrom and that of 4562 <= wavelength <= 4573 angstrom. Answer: 0.015 mag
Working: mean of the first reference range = 20.2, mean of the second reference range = 21.2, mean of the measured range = 20.4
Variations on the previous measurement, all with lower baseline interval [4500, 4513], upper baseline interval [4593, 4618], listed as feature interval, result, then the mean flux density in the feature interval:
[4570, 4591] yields 0.02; 21.1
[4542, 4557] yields 0.06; 20.3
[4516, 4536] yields 0.08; 19.9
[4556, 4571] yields 0.00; 21.4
